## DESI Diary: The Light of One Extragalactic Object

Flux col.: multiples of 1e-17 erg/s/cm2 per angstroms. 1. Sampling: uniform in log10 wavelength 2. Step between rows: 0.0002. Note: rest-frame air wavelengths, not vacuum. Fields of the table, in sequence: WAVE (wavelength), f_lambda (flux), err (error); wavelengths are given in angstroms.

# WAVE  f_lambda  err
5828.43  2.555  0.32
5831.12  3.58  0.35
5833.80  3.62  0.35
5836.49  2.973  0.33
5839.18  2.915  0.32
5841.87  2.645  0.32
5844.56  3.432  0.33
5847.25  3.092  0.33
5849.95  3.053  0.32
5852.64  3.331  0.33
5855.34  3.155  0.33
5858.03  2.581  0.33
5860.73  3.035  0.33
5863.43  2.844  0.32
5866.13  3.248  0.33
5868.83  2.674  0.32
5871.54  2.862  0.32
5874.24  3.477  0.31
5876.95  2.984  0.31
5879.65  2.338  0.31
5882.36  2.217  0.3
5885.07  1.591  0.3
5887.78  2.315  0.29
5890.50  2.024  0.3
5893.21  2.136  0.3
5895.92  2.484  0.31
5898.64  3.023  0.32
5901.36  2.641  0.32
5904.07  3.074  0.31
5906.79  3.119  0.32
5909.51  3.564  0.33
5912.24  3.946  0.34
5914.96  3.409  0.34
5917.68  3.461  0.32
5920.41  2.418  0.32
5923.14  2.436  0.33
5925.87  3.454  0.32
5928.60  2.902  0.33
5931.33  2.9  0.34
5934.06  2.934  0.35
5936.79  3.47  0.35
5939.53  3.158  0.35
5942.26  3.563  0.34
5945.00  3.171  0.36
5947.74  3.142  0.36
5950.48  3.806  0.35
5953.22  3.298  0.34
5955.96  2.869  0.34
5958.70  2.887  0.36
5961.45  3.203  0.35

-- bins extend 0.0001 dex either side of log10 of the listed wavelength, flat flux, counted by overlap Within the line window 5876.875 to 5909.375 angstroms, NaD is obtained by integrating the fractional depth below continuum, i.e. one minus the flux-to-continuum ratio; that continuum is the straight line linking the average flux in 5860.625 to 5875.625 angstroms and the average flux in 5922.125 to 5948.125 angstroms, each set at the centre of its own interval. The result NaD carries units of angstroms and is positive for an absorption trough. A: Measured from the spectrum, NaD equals 5.8 angstroms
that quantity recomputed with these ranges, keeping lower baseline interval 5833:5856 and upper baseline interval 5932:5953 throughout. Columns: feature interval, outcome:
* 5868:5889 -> 4.1 angstroms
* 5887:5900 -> 3.3 angstroms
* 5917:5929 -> 1.3 angstroms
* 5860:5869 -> 0.5 angstroms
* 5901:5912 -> 0.0 angstroms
